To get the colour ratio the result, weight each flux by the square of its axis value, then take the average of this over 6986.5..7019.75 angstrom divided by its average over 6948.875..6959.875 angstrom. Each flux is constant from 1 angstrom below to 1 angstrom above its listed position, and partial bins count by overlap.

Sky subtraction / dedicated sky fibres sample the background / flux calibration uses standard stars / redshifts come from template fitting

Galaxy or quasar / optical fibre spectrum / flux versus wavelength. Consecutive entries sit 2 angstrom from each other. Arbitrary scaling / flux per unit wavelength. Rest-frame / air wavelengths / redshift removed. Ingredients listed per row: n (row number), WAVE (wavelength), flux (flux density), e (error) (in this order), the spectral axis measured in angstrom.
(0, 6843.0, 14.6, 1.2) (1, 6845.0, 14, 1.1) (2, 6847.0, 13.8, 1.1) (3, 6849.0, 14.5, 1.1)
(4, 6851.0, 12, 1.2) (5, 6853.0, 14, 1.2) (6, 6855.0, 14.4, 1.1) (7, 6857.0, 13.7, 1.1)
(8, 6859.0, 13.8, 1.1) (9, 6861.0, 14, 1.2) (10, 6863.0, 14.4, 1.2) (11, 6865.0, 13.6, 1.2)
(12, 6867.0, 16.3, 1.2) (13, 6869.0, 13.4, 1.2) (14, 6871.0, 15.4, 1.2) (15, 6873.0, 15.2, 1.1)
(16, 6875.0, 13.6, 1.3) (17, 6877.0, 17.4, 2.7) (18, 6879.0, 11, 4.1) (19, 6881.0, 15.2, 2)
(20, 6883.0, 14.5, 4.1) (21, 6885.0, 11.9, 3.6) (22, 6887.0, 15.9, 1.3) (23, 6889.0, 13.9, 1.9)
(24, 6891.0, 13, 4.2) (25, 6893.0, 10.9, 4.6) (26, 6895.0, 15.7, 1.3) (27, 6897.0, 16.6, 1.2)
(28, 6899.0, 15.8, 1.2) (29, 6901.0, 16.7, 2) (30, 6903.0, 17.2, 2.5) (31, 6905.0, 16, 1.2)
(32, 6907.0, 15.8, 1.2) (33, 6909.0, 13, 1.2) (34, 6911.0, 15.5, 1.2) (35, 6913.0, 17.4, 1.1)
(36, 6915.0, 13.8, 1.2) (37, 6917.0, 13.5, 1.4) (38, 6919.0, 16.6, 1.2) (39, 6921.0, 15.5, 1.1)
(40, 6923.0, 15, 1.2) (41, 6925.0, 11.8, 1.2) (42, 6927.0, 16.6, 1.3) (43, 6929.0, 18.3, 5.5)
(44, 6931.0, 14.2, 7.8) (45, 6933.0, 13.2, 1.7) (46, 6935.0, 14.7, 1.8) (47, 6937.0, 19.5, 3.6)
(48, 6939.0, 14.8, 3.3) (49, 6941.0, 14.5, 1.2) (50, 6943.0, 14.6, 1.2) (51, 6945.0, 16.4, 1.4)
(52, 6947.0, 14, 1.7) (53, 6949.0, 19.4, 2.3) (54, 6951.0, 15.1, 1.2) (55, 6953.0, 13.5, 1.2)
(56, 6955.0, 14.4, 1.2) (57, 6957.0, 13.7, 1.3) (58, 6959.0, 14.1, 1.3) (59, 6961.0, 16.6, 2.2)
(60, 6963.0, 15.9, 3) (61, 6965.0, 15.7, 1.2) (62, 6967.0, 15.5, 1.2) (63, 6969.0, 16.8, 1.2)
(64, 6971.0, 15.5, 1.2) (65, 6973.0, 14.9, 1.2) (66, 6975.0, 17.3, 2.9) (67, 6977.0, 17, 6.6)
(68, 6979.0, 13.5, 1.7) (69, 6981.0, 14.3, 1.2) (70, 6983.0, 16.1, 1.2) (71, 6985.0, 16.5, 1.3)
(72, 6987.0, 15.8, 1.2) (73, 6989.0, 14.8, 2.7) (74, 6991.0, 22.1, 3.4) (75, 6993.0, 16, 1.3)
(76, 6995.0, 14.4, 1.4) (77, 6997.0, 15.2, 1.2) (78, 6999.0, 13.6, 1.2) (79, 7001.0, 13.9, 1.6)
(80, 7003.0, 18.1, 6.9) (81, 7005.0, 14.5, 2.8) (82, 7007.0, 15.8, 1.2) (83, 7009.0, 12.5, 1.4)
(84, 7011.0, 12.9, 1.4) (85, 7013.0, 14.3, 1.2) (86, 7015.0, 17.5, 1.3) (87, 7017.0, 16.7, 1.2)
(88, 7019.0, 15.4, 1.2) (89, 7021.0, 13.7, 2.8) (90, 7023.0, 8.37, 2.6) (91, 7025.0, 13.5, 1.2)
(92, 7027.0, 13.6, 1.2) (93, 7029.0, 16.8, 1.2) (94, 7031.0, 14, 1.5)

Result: 1.1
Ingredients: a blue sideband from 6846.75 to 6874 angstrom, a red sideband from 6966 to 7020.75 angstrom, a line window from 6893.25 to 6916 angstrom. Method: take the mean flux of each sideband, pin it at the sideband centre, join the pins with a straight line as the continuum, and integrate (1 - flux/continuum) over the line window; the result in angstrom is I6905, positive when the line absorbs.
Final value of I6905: -1.5 angstrom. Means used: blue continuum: 14.2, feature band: 15.6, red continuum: 15.6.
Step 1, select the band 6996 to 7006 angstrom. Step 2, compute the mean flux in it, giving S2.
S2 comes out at 15.1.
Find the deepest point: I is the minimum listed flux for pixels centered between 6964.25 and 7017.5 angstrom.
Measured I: 12.5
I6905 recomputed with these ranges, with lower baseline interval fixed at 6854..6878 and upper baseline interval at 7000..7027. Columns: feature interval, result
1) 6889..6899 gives 0.2 angstrom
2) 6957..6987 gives -2.5 angstrom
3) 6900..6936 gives -1.9 angstrom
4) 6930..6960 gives -1.2 angstrom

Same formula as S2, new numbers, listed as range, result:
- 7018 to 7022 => 14.6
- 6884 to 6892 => 13.7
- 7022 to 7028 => 11.8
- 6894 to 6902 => 16.2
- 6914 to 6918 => 13.7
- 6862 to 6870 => 14.4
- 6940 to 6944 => 14.6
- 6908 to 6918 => 14.6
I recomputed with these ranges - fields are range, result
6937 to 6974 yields 13.5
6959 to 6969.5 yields 14.1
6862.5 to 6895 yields 10.9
